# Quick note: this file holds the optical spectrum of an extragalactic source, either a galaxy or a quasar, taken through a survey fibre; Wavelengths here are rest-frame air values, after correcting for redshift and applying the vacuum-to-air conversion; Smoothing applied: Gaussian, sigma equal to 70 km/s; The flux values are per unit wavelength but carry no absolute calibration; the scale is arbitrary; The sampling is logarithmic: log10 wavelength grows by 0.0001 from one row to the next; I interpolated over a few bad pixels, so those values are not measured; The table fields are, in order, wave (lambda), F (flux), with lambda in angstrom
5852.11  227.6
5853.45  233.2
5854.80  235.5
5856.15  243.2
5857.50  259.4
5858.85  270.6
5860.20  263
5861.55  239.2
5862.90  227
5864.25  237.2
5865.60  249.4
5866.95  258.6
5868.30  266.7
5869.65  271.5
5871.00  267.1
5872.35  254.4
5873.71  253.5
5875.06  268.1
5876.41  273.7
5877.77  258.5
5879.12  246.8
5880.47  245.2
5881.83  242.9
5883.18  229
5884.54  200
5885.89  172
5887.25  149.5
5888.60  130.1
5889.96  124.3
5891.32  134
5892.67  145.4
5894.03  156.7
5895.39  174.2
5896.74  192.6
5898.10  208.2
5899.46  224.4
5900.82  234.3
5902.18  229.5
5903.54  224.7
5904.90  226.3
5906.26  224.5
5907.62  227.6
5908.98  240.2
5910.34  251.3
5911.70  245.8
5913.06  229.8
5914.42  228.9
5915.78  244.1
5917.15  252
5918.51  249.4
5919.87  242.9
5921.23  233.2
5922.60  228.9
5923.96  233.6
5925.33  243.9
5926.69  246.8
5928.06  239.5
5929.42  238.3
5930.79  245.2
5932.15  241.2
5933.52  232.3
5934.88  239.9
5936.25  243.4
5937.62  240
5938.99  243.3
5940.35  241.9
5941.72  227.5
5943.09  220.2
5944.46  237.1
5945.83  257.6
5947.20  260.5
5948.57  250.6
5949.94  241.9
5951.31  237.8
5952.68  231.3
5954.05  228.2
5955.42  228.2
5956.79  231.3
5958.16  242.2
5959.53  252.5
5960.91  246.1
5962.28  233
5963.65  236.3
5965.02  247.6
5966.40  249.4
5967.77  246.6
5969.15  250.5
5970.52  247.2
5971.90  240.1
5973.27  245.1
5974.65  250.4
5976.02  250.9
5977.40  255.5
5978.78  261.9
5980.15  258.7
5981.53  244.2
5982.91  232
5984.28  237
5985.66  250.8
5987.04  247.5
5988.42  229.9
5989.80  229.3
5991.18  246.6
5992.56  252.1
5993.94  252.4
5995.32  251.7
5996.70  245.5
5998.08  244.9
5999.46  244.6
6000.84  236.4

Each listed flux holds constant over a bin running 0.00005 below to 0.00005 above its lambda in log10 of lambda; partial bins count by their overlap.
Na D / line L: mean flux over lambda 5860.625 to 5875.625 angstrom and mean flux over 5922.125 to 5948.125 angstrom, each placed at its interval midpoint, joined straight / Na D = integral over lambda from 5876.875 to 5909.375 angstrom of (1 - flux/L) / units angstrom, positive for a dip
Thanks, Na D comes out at 6.13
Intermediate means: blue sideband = 254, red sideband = 240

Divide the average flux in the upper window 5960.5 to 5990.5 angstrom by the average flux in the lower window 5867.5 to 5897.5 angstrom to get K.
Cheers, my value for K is 1.2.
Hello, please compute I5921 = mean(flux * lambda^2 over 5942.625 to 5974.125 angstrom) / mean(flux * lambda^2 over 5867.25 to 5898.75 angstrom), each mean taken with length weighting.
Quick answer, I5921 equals 1.17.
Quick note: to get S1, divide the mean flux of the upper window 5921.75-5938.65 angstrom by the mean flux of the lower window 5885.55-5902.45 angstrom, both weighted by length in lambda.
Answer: 1.38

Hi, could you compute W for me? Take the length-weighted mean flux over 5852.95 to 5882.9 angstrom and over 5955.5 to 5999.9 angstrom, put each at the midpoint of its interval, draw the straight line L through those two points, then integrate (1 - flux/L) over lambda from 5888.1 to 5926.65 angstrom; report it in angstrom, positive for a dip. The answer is 5.4 angstrom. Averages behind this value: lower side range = 253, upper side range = 245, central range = 215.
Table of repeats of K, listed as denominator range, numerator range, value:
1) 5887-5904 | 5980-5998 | 1.36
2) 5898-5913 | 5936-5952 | 1.04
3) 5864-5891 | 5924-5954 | 1.05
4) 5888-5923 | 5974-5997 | 1.17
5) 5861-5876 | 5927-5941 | 0.95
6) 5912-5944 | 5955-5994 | 1.03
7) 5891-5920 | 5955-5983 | 1.13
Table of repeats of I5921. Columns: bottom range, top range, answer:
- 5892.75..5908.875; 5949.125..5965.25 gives 1.16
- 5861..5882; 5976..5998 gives 1.01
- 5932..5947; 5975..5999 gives 1.05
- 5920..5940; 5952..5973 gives 1.02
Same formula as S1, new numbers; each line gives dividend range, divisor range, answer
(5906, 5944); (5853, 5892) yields 1.03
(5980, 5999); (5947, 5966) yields 1.02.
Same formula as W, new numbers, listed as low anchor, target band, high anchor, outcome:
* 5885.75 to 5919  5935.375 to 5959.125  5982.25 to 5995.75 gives -1.54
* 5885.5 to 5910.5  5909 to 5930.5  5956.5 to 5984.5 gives -3.35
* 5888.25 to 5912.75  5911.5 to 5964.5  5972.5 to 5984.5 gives -3.77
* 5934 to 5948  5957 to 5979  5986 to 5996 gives -0.34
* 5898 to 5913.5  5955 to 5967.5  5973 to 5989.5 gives 0.07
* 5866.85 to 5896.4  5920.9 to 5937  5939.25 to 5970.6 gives -0.53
